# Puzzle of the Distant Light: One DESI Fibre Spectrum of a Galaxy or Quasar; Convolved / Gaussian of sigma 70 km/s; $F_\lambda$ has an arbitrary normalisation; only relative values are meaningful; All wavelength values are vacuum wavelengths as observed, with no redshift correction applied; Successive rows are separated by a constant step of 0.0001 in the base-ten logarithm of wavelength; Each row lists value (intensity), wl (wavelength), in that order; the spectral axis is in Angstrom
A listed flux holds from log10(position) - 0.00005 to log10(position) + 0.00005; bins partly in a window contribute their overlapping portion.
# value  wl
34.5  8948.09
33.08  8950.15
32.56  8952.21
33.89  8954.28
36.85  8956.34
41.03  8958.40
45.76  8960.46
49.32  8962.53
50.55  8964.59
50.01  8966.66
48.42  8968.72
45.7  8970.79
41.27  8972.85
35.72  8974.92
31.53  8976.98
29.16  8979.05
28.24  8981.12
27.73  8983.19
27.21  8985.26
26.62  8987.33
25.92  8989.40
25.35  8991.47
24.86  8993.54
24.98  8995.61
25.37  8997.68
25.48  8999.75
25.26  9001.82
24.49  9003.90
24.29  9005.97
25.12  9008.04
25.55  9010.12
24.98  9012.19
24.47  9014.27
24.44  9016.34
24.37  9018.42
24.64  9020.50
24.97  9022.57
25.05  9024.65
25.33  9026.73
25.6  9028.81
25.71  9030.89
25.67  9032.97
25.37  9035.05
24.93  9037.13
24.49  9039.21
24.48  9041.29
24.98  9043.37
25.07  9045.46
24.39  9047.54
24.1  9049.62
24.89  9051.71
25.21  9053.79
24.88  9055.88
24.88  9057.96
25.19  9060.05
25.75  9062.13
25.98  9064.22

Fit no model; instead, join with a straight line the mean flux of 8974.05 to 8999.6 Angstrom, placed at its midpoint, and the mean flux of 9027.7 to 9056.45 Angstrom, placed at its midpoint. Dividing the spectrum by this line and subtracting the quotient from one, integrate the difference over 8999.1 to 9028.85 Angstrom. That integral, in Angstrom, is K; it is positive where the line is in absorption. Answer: 1.6 Angstrom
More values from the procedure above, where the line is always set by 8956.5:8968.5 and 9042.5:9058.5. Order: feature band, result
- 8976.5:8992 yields 5.11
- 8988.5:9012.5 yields 7.76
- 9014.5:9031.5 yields 3.55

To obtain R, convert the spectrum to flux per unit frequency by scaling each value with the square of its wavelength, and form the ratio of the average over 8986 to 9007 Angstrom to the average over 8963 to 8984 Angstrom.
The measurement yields 0.6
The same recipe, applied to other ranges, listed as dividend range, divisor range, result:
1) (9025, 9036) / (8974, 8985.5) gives 0.86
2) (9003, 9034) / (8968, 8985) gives 0.71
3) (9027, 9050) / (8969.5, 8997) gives 0.83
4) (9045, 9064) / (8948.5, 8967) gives 0.62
